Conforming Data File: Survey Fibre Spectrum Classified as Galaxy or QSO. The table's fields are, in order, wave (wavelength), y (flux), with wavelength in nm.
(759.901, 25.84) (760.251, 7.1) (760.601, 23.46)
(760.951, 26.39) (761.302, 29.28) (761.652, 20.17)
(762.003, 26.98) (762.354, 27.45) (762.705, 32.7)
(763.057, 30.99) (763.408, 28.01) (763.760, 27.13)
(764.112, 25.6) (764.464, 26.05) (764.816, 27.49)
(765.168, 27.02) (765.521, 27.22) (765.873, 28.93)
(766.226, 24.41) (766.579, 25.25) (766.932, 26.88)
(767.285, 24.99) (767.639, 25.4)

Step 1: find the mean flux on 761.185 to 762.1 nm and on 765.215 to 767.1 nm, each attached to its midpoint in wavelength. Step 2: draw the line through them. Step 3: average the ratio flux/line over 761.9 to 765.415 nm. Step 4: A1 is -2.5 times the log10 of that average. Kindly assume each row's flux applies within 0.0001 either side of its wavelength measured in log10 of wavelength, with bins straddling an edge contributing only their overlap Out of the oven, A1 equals -0.089 mag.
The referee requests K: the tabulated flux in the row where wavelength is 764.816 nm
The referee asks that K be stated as 27.49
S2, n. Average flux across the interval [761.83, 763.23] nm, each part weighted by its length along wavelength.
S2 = 29.5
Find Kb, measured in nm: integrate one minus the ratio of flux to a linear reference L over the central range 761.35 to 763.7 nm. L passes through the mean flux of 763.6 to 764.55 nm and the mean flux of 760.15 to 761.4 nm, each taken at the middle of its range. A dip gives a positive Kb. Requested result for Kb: -0.34 nm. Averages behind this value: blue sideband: 21.9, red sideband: 26.3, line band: 27.8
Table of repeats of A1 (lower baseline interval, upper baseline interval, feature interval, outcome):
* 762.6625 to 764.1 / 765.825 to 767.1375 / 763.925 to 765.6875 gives 0.038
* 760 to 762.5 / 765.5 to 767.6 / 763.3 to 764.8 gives -0.086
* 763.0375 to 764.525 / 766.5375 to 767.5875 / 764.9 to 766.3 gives -0.028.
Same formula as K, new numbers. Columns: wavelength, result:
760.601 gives 23.46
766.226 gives 24.41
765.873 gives 28.93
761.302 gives 29.28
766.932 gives 26.88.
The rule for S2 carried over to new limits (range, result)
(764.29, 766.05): 27.3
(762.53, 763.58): 30.6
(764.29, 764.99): 26.8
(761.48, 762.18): 23.6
